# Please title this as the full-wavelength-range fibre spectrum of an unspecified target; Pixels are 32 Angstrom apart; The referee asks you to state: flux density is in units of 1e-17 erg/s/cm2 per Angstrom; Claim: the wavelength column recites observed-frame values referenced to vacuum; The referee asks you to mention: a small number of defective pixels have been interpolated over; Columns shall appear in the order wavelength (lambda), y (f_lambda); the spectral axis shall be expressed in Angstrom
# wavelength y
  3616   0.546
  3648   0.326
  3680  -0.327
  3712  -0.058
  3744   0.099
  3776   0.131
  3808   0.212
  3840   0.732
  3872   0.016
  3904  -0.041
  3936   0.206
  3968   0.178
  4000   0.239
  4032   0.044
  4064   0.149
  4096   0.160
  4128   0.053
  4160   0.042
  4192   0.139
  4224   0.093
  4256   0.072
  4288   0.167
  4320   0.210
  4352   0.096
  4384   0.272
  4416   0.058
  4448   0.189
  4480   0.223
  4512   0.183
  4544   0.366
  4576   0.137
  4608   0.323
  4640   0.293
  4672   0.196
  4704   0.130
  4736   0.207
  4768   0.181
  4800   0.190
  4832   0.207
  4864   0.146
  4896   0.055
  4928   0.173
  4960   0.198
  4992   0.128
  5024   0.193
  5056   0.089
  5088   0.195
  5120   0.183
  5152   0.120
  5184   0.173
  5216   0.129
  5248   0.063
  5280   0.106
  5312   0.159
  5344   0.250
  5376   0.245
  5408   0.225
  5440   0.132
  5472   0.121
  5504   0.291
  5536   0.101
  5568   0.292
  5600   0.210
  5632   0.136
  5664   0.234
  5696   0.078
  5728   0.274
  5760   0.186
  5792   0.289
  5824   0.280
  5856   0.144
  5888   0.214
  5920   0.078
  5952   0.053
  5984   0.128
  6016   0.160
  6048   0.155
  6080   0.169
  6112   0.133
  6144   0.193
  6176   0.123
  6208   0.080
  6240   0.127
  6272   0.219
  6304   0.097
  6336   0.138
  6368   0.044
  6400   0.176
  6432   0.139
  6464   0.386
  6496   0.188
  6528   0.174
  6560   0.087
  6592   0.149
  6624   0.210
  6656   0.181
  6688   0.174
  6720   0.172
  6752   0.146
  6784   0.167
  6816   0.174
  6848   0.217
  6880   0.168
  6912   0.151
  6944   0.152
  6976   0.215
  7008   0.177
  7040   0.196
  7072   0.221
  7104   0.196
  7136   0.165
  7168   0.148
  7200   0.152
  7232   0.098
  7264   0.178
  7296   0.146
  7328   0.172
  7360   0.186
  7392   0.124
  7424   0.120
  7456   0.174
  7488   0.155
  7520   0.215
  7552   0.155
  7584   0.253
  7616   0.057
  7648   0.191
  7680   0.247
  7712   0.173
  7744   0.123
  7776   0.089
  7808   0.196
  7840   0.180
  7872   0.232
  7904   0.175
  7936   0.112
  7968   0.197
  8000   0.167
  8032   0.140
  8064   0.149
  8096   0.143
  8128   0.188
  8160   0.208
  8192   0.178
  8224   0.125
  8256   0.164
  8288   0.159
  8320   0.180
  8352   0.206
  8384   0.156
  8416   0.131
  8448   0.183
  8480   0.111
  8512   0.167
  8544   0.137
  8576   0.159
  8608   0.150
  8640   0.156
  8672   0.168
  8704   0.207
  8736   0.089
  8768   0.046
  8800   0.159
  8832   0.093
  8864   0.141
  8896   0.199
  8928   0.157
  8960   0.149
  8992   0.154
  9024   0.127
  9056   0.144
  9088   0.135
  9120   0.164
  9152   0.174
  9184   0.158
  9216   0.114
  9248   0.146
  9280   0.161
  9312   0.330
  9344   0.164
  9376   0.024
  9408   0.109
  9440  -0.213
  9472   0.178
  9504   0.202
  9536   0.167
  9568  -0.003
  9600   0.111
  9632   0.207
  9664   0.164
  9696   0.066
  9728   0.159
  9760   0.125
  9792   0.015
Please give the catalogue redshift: 0.736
